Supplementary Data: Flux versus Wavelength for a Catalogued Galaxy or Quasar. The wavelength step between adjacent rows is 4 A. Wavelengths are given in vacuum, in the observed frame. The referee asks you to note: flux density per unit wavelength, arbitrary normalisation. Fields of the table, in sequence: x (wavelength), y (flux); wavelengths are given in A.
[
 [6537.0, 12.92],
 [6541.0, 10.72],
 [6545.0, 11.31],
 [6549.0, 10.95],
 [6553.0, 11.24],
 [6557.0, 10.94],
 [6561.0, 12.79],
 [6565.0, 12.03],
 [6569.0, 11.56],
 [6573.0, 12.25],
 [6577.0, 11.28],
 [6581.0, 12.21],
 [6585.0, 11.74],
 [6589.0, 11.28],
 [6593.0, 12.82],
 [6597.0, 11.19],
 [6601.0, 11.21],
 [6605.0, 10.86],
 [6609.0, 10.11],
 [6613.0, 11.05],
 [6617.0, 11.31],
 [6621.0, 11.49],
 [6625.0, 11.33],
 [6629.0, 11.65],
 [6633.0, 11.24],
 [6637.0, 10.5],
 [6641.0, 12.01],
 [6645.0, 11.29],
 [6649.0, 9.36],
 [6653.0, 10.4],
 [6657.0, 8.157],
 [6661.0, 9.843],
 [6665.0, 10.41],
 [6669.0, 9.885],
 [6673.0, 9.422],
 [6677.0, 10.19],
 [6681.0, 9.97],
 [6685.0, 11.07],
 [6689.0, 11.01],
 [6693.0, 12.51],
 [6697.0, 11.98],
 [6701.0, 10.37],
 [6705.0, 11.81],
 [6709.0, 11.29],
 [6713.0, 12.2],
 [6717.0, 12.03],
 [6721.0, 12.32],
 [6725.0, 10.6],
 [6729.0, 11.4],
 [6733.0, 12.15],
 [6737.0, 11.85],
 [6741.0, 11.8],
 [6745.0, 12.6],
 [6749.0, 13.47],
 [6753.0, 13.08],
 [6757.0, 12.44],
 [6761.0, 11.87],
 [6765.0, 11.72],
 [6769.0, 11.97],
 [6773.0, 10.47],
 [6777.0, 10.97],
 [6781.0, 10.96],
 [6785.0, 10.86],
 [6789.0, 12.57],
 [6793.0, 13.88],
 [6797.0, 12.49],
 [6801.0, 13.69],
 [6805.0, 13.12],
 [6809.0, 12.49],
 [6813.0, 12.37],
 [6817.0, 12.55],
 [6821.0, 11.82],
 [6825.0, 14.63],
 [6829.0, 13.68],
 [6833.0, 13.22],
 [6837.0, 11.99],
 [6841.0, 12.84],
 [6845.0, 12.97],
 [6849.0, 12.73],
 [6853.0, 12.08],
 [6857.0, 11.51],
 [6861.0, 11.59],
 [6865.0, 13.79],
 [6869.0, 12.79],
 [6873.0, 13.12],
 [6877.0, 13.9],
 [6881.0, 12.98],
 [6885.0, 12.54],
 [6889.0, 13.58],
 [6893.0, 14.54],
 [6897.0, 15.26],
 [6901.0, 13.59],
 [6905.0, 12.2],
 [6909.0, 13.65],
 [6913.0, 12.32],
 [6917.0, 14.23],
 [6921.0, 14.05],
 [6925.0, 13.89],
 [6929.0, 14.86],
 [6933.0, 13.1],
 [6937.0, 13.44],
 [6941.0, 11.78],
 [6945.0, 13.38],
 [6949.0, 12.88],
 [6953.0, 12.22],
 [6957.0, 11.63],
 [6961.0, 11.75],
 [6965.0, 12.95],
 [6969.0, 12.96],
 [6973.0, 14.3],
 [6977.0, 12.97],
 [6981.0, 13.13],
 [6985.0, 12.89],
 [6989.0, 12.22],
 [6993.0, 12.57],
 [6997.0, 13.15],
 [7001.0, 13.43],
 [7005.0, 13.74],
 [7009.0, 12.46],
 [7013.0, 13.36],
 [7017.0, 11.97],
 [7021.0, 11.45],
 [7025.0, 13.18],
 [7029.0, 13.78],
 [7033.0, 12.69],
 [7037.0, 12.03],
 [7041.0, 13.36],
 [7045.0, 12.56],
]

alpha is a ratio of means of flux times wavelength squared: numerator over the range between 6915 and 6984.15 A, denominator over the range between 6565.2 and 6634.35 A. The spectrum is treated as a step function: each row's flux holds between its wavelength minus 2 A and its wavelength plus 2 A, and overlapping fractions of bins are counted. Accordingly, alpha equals 1.27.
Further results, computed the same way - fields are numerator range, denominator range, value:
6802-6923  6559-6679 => 1.28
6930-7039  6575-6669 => 1.30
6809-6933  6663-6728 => 1.25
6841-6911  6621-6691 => 1.33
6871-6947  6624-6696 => 1.37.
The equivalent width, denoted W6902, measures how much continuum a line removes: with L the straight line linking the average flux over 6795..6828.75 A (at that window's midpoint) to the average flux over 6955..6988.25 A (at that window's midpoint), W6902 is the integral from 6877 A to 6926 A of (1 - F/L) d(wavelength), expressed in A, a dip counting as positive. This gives -2.7 A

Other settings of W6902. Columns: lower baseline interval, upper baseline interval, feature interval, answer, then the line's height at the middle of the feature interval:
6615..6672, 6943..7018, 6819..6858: -2.86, 11.9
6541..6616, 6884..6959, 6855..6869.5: 0.70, 13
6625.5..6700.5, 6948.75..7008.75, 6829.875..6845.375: -1.25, 11.8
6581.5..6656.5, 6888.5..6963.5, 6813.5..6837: -0.86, 12.6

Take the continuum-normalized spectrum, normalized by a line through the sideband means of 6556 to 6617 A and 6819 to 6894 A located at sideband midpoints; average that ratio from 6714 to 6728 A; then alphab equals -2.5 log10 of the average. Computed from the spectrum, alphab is 0.05 mag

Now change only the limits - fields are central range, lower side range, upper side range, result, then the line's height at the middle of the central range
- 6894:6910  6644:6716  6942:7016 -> -0.12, 12.3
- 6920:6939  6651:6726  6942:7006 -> -0.11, 12.5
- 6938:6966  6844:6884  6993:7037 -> 0.04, 12.8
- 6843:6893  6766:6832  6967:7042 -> -0.02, 12.6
